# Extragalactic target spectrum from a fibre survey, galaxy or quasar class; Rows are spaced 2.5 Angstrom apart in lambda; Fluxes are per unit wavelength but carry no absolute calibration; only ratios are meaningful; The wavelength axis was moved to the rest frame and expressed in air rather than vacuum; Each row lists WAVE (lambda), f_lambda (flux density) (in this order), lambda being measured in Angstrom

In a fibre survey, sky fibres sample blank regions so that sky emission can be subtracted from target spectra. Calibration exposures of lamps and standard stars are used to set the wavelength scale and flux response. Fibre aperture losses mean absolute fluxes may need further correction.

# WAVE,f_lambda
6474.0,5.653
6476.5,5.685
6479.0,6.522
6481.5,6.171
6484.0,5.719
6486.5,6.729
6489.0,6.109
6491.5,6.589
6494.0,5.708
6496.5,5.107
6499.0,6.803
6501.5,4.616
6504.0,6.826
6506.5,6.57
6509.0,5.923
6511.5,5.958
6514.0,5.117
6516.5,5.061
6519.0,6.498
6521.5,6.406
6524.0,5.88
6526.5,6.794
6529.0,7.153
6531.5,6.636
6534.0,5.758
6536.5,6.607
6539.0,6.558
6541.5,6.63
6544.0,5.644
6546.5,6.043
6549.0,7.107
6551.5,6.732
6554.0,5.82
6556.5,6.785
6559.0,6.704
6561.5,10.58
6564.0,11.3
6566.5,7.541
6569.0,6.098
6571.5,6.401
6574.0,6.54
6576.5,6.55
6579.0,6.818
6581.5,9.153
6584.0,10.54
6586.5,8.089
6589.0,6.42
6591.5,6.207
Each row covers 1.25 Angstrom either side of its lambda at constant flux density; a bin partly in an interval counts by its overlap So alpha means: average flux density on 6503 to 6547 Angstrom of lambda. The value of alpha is 6.23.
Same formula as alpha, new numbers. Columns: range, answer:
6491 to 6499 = 5.88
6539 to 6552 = 6.43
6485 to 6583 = 6.62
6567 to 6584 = 7.22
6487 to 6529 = 6.05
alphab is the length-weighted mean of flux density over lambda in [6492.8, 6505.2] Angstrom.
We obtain 5.81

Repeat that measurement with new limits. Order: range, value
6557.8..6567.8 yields 9.03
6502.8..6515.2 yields 6.08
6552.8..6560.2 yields 6.44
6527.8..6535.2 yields 6.52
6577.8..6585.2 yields 8.84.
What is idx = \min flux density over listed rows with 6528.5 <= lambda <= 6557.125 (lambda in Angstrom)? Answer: 5.644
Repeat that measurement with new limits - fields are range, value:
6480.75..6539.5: 4.616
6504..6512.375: 5.923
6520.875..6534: 5.758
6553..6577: 5.82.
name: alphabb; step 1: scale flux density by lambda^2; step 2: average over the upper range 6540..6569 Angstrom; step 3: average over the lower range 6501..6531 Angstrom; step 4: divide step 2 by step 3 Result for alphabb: 1.21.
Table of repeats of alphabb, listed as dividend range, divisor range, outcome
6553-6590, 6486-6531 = 1.29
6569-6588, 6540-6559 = 1.20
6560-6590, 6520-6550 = 1.26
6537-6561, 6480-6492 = 1.07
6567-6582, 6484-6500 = 1.15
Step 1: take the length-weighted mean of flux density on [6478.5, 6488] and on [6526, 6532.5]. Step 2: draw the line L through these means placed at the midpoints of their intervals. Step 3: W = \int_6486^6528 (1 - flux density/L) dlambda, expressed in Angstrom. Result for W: 3.5 Angstrom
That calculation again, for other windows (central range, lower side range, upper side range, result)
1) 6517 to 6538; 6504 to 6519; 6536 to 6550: -0.9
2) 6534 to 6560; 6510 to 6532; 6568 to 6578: -0.6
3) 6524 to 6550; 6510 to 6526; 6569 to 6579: -1.6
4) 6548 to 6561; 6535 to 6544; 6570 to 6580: -0.7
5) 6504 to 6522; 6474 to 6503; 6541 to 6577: 1.1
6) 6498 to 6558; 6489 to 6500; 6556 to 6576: 5.1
